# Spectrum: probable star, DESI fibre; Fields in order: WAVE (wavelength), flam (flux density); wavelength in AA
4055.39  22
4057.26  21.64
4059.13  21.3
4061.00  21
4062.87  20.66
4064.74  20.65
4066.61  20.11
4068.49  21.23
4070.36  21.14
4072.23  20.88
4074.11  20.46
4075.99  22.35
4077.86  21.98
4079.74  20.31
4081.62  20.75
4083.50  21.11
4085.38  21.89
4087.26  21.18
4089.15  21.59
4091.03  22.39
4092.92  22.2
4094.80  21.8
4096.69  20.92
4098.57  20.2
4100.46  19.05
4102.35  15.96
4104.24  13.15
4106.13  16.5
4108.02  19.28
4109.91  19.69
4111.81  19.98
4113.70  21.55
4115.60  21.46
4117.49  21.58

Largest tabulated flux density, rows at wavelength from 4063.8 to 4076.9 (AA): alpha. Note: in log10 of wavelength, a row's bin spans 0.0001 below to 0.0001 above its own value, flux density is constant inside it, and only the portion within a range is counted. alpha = 22.35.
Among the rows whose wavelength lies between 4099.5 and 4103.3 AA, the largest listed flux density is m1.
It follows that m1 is 19.05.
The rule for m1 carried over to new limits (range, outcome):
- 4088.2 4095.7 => 22.39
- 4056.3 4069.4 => 21.64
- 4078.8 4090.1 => 21.89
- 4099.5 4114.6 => 21.55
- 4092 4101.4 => 22.2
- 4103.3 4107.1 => 16.5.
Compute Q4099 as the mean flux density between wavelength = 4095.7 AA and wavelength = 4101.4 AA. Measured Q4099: 20.1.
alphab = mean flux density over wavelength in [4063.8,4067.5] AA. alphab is 20.4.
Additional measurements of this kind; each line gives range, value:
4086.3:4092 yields 21.7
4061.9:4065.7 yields 20.7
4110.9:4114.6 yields 20.8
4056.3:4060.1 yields 21.4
